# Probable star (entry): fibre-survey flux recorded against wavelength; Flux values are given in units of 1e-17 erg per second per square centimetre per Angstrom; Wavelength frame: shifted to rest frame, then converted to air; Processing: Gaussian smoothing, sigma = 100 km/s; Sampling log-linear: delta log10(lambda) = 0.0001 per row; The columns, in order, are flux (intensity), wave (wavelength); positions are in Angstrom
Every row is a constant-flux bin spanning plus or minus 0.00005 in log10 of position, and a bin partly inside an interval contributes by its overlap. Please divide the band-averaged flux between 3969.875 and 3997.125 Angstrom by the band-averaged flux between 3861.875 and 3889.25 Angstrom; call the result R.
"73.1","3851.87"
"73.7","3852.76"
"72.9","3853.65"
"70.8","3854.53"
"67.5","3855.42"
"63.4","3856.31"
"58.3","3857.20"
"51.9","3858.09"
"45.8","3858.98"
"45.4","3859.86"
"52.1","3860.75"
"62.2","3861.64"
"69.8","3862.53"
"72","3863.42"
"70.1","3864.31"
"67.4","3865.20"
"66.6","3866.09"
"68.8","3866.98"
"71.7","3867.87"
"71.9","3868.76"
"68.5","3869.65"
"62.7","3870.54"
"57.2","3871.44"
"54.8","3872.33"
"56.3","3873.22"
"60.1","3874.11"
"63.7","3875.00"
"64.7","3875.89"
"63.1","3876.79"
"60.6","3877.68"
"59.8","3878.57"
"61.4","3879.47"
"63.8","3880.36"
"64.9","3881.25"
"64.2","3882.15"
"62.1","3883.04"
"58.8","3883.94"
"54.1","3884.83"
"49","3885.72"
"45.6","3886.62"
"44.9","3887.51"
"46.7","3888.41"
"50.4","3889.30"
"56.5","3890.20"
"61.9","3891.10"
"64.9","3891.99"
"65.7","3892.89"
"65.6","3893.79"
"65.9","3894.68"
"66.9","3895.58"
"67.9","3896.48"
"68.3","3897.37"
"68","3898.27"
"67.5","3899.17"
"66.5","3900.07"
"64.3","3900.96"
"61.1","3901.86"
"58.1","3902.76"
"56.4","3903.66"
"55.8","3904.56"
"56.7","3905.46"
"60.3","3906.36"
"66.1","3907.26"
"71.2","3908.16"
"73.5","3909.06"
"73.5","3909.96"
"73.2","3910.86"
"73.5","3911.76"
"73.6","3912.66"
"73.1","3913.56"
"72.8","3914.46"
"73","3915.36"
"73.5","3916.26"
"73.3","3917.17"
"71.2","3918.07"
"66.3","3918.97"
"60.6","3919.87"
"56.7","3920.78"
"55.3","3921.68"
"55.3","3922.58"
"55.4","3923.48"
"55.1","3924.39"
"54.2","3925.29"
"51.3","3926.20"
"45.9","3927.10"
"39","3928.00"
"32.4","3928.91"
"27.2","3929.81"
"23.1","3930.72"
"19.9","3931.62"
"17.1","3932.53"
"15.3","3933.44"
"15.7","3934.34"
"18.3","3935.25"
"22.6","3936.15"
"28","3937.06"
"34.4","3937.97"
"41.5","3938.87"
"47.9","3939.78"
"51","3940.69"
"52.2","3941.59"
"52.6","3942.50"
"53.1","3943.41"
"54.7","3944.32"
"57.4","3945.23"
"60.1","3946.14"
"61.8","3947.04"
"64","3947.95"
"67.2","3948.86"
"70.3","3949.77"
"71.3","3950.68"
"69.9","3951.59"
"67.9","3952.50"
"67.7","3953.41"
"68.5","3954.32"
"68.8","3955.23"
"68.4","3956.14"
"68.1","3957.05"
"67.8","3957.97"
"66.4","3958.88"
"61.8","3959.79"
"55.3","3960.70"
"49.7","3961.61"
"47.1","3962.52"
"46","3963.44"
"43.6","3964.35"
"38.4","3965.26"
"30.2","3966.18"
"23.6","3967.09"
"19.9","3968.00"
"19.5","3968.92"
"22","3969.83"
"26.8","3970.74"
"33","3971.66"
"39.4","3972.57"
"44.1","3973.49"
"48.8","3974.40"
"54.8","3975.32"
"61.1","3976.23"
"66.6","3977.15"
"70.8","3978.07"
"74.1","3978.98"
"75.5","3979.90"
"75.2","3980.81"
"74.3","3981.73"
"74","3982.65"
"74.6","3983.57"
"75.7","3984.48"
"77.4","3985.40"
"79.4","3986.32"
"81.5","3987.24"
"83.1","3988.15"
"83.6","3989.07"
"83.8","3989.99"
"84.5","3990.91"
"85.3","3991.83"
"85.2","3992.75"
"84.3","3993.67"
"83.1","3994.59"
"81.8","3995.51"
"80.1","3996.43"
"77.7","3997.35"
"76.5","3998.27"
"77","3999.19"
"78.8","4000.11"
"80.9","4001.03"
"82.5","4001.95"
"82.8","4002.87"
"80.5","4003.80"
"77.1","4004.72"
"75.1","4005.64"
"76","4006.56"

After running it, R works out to 1.14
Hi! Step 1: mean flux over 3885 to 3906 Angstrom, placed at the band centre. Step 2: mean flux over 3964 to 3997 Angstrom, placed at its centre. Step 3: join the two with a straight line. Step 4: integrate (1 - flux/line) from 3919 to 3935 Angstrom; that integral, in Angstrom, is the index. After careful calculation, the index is 5.3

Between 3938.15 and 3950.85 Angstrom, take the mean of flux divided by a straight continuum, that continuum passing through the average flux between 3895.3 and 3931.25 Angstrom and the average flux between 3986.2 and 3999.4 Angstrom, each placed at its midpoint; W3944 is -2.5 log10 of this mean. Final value 0.22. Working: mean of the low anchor 60.8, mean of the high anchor 82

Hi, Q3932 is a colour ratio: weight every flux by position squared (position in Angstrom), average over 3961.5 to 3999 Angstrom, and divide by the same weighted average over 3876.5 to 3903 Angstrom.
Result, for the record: 1.1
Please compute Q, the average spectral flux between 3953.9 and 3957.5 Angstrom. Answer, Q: 68.5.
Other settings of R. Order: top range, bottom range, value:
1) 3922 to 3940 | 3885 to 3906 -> 0.59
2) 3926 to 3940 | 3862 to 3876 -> 0.45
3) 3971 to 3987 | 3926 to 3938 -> 2.37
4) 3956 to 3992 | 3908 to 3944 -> 1.16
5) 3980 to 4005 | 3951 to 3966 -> 1.35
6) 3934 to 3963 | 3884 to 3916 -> 0.87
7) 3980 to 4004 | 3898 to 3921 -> 1.19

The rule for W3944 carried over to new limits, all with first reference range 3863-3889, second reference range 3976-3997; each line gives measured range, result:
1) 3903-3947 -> 0.30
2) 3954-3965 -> 0.25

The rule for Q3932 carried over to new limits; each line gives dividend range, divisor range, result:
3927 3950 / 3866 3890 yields 0.71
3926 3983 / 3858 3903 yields 0.83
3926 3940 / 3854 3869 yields 0.48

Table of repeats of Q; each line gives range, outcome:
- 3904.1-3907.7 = 59.7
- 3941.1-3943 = 52.5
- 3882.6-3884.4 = 60.3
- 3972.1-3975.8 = 46.9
